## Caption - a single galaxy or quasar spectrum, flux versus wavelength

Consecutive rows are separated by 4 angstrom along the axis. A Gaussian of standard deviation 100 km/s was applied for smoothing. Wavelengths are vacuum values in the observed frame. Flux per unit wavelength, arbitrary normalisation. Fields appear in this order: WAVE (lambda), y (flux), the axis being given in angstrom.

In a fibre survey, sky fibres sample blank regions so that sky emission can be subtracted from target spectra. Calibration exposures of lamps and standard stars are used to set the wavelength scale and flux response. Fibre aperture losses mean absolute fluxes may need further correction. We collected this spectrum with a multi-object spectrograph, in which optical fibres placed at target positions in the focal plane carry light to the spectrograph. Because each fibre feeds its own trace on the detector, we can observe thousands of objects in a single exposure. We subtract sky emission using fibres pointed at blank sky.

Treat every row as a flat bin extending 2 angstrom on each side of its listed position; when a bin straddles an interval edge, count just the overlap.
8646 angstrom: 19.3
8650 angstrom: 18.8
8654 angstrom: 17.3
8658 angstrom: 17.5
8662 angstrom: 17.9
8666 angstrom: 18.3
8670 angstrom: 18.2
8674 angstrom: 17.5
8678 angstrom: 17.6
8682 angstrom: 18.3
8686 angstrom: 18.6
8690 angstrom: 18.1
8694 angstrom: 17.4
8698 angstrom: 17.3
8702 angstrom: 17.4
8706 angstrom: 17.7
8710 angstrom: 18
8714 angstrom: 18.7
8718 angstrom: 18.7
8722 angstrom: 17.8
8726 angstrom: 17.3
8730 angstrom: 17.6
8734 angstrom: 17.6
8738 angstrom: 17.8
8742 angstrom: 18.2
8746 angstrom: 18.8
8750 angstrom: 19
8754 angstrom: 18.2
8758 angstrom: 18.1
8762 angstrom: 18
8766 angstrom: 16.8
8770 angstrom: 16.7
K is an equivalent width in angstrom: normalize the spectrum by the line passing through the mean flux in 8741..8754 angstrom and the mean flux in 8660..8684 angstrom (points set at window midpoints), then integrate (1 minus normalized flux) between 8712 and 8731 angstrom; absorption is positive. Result 0.37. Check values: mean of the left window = 18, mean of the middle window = 18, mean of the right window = 18.6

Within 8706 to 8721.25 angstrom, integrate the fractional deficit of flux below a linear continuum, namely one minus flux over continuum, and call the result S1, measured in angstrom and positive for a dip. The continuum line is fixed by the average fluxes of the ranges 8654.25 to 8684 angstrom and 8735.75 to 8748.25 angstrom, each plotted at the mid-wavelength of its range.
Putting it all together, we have -0.17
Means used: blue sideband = 17.9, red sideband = 18.3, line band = 18.3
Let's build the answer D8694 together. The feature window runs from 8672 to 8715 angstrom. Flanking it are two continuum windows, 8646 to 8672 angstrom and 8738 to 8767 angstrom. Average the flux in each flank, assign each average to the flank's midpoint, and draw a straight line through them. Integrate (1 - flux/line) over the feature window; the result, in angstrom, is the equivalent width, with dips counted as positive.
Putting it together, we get 0.7 angstrom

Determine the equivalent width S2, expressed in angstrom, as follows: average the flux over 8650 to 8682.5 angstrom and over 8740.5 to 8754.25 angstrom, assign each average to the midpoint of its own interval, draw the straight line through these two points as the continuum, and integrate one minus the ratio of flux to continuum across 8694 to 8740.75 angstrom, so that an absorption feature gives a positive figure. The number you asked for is 1.4 angstrom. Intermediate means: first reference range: 17.9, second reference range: 18.6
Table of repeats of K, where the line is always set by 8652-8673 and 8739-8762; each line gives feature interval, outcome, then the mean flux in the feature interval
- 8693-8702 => 0.3 angstrom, 17.4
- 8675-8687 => -0.1 angstrom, 18.1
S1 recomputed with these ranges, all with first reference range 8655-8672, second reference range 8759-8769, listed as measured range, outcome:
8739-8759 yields -1.1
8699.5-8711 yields 0.0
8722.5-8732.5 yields 0.0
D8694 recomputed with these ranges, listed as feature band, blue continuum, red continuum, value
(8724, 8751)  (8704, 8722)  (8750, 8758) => 0.5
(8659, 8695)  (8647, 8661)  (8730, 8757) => 0.1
